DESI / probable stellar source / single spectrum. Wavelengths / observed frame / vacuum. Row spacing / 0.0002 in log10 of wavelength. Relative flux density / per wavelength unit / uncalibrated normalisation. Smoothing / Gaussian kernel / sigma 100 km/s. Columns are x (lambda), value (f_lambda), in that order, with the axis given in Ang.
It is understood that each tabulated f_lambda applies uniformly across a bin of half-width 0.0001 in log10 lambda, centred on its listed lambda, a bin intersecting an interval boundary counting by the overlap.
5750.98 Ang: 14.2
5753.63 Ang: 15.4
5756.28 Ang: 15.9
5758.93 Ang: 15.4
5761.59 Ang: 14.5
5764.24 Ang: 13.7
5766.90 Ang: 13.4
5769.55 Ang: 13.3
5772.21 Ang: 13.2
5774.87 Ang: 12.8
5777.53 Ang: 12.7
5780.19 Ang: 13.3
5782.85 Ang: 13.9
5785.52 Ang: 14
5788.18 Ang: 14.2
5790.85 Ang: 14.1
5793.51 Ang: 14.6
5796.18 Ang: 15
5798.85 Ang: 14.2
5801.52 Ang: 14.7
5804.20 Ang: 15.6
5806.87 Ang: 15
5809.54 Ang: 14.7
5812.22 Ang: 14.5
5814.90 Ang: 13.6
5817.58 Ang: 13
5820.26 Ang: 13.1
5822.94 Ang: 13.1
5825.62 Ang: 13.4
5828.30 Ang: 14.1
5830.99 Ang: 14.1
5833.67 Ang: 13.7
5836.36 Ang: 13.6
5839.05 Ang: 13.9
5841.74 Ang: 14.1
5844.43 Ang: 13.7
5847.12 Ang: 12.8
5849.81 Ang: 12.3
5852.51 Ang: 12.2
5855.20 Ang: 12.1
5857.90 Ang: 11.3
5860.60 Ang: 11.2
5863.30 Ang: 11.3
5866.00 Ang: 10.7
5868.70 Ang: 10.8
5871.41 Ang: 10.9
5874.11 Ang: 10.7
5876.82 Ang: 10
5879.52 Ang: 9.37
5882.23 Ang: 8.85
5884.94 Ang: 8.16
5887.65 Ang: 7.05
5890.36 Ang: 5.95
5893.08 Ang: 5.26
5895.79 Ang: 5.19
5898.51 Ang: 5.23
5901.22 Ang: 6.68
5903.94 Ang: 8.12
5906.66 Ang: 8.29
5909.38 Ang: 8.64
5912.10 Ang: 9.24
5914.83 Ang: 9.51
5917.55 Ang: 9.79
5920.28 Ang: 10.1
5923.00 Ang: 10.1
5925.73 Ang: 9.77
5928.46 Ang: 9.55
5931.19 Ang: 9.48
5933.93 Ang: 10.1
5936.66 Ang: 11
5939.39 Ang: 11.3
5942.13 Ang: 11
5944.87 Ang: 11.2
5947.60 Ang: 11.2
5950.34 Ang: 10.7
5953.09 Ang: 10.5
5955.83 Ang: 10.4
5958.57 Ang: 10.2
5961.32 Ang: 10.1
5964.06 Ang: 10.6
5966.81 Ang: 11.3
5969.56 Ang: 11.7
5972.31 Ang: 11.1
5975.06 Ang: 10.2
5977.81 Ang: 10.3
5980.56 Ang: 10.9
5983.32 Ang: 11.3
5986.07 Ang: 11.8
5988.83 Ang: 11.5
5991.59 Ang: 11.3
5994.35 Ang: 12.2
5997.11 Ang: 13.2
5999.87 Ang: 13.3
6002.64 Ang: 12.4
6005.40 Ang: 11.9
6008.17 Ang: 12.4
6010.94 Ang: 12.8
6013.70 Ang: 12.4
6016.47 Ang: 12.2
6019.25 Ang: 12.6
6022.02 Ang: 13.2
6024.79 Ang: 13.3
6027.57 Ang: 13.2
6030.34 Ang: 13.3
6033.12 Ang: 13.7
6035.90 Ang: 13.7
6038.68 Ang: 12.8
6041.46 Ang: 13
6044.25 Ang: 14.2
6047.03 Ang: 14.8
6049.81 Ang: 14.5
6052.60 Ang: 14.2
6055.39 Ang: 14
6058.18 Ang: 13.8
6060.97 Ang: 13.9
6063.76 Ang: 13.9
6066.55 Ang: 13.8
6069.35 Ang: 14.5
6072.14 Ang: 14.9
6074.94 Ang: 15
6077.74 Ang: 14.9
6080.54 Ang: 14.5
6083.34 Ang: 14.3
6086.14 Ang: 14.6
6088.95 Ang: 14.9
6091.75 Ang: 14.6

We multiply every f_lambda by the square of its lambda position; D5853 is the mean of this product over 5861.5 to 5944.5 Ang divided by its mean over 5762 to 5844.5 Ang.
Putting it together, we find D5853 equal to 0.68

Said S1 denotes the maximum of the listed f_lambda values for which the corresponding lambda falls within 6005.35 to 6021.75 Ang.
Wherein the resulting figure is 12.8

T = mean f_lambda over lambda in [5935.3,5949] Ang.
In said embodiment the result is 11.1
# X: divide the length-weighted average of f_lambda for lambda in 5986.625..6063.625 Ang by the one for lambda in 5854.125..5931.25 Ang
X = 1.4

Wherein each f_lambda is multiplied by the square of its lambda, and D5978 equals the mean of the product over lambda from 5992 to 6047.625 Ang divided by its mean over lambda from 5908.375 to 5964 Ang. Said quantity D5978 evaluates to 1.3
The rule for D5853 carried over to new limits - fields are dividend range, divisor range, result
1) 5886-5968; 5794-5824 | 0.68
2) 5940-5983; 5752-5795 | 0.82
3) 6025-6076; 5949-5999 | 1.29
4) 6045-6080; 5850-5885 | 1.43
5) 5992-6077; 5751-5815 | 1.03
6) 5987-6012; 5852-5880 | 1.17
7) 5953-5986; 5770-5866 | 0.84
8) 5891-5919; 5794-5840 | 0.55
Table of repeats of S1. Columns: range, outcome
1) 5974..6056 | 14.8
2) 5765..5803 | 15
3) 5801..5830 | 15.6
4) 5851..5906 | 12.2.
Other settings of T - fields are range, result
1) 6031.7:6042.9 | 13.3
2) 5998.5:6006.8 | 12.5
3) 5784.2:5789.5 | 14.1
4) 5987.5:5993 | 11.4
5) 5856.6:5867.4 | 11.1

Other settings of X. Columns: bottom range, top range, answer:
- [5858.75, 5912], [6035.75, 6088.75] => 1.65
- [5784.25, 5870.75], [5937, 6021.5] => 0.86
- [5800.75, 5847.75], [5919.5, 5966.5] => 0.75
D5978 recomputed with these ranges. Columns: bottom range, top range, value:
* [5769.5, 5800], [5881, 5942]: 0.65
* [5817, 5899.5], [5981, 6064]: 1.25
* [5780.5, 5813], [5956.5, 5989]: 0.80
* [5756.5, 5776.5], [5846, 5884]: 0.82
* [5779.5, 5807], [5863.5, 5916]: 0.60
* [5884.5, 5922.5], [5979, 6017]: 1.62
